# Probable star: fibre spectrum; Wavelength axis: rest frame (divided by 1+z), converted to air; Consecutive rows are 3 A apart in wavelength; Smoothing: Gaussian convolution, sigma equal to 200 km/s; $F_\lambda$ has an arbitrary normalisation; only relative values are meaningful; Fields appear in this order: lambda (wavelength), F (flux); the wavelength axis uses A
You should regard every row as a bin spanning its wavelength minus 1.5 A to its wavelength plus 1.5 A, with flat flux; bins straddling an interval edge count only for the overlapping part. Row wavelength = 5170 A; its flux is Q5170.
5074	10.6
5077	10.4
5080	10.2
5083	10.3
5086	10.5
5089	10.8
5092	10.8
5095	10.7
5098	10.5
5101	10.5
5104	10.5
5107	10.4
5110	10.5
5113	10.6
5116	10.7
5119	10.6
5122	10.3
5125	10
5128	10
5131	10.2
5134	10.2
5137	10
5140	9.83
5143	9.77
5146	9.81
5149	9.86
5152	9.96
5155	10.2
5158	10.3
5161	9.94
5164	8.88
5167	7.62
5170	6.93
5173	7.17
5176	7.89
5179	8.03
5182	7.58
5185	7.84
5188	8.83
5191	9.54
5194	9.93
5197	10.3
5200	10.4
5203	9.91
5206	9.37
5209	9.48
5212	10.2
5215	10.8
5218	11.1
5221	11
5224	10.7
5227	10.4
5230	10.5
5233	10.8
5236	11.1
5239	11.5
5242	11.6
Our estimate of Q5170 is 6.93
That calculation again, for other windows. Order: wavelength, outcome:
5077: 10.4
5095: 10.7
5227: 10.4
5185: 7.84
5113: 10.6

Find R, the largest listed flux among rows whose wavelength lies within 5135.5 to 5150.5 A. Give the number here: 10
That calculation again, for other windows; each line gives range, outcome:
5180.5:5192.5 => 9.54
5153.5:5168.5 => 10.3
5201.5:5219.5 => 11.1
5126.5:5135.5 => 10.2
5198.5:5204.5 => 10.4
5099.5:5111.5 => 10.5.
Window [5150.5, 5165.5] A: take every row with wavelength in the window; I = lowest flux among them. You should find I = 8.88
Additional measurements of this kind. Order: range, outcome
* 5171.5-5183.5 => 7.17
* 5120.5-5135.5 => 10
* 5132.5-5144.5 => 9.77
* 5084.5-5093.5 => 10.5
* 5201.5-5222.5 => 9.37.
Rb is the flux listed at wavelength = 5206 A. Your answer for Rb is 9.37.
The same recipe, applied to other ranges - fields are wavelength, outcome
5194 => 9.93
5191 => 9.54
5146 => 9.81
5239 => 11.5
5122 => 10.3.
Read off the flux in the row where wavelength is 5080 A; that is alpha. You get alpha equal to 10.2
